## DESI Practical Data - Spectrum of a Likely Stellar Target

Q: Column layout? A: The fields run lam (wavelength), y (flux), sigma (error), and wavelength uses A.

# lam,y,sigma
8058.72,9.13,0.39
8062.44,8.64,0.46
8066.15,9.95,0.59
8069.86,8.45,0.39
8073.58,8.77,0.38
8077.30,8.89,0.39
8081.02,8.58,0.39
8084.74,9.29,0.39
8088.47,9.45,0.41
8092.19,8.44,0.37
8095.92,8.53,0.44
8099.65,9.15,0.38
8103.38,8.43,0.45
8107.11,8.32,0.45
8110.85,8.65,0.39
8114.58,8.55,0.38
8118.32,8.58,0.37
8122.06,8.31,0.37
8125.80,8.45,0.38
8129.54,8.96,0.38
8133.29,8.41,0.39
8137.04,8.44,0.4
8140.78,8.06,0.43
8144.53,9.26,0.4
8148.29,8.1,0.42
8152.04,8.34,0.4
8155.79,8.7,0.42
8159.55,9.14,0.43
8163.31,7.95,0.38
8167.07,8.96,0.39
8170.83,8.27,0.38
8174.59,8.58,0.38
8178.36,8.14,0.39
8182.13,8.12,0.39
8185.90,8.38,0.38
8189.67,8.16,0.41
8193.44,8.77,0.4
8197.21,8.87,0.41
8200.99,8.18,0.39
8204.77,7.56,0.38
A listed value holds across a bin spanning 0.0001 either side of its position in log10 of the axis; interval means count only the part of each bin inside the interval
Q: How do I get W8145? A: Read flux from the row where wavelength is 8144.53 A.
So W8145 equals 9.26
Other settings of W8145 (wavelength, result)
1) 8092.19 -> 8.44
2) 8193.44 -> 8.77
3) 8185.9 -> 8.38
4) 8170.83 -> 8.27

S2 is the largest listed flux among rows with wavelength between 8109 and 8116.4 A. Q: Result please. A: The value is 8.65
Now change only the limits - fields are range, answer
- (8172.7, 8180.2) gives 8.58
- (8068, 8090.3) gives 9.45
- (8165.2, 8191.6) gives 8.96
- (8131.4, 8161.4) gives 9.26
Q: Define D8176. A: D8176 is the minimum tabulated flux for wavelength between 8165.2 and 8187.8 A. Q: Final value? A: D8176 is 8.12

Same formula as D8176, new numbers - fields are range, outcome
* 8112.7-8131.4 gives 8.31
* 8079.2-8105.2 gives 8.43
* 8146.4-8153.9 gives 8.1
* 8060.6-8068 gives 8.64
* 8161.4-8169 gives 7.95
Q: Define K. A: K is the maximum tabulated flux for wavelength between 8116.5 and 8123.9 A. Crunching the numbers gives 8.58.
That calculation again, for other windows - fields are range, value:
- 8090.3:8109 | 9.15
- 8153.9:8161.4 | 9.14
